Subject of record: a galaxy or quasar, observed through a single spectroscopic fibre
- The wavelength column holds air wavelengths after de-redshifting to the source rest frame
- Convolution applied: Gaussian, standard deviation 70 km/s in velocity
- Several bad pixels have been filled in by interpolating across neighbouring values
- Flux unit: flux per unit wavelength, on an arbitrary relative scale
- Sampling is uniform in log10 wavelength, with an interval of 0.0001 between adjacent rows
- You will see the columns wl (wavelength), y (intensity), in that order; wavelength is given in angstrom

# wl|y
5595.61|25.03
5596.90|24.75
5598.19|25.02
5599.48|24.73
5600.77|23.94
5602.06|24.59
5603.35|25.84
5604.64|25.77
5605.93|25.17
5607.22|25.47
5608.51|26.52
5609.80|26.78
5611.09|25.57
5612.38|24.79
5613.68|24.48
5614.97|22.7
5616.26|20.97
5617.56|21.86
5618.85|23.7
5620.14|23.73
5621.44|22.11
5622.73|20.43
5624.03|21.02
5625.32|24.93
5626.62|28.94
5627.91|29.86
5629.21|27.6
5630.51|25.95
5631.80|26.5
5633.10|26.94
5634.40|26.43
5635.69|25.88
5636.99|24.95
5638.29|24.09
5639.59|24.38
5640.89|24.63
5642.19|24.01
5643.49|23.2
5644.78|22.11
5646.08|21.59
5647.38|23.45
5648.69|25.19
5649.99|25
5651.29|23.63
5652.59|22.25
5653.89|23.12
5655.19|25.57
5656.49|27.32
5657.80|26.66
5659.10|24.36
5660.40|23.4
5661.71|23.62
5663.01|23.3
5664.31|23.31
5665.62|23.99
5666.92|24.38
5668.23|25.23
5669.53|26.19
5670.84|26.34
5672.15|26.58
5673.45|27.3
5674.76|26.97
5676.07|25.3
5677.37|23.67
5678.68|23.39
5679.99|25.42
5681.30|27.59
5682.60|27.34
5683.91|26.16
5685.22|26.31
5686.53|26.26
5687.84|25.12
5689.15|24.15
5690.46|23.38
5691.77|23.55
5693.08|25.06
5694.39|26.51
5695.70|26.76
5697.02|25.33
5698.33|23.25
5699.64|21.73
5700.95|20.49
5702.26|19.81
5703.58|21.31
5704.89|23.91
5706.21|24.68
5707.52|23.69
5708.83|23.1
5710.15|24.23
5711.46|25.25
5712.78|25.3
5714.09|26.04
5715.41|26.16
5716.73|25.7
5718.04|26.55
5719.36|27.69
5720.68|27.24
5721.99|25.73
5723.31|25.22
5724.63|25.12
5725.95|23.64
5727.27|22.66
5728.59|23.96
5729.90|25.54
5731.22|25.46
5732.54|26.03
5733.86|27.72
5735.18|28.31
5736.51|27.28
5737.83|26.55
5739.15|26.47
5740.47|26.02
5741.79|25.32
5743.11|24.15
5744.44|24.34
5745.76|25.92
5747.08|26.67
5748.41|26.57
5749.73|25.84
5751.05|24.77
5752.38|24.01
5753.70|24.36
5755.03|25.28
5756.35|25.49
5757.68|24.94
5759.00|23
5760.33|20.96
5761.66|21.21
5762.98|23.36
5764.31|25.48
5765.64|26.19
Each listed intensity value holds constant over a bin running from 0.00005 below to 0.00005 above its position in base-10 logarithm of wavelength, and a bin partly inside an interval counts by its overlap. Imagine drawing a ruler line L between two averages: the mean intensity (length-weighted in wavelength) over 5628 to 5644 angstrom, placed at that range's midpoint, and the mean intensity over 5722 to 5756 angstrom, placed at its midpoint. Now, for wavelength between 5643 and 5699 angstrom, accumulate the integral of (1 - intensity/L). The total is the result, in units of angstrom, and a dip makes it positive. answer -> 1.5 angstrom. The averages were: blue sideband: 25.5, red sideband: 25.5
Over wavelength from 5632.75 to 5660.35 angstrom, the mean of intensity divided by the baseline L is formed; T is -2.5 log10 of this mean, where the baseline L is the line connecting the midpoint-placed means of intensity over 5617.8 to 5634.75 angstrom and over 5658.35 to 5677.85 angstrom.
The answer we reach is 0.03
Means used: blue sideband 25.1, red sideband 25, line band 24.5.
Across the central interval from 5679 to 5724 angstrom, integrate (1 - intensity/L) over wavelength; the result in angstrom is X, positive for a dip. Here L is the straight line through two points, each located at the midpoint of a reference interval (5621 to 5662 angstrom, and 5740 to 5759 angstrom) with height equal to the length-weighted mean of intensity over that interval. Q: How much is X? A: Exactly 0.2 angstrom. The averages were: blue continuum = 24.7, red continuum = 25.2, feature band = 24.9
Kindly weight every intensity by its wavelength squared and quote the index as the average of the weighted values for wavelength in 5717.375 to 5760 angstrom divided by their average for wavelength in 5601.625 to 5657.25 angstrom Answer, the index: 1.1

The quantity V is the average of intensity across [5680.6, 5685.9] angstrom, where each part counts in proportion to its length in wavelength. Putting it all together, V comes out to 26.9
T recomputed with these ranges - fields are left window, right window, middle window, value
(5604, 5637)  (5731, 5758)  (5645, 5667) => 0.050 mag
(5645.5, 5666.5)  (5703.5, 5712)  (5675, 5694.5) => -0.057 mag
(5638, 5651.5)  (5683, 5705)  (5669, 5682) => -0.083 mag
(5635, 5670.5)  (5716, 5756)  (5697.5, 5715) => 0.081 mag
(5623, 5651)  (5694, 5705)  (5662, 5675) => -0.054 mag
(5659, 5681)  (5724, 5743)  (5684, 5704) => 0.052 mag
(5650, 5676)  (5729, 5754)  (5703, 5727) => 0.024 mag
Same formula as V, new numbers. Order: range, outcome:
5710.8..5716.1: 25.7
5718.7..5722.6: 26.9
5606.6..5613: 25.9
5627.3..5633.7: 27.3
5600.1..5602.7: 24.3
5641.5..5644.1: 23.6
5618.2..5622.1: 23.2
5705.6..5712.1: 24.2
